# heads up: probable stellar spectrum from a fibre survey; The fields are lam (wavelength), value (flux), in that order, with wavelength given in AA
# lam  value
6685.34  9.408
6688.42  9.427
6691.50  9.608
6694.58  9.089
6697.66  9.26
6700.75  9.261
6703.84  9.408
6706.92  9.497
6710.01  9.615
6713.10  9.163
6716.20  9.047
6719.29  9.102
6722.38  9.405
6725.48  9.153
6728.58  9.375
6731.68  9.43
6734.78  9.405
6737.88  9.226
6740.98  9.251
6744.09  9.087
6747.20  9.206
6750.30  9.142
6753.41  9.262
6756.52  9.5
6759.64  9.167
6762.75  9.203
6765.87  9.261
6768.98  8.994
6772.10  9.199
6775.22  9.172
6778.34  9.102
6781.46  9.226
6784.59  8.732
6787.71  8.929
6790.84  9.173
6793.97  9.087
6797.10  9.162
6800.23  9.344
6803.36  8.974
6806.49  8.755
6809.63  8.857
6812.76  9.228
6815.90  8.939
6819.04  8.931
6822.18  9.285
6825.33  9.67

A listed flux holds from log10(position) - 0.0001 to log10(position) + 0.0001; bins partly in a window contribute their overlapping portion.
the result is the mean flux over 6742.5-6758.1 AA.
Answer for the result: 9.23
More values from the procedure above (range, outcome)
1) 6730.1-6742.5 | 9.33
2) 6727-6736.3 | 9.4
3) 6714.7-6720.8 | 9.08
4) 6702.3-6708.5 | 9.46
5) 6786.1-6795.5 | 9.06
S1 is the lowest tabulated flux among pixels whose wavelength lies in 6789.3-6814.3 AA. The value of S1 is 8.755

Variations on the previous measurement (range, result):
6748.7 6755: 9.142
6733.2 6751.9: 9.087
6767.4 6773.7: 8.994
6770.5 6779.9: 9.102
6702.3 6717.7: 9.047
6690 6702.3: 9.089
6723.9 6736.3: 9.153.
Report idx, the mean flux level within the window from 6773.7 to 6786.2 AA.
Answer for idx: 9.06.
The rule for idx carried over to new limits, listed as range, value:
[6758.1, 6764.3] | 9.19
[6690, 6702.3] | 9.3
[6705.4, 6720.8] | 9.28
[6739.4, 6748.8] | 9.18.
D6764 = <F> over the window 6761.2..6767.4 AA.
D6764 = 9.22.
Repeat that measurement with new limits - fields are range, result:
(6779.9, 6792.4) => 9.01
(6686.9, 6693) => 9.52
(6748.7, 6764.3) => 9.26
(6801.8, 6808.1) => 8.86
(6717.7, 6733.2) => 9.29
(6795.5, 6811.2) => 9.02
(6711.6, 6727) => 9.17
